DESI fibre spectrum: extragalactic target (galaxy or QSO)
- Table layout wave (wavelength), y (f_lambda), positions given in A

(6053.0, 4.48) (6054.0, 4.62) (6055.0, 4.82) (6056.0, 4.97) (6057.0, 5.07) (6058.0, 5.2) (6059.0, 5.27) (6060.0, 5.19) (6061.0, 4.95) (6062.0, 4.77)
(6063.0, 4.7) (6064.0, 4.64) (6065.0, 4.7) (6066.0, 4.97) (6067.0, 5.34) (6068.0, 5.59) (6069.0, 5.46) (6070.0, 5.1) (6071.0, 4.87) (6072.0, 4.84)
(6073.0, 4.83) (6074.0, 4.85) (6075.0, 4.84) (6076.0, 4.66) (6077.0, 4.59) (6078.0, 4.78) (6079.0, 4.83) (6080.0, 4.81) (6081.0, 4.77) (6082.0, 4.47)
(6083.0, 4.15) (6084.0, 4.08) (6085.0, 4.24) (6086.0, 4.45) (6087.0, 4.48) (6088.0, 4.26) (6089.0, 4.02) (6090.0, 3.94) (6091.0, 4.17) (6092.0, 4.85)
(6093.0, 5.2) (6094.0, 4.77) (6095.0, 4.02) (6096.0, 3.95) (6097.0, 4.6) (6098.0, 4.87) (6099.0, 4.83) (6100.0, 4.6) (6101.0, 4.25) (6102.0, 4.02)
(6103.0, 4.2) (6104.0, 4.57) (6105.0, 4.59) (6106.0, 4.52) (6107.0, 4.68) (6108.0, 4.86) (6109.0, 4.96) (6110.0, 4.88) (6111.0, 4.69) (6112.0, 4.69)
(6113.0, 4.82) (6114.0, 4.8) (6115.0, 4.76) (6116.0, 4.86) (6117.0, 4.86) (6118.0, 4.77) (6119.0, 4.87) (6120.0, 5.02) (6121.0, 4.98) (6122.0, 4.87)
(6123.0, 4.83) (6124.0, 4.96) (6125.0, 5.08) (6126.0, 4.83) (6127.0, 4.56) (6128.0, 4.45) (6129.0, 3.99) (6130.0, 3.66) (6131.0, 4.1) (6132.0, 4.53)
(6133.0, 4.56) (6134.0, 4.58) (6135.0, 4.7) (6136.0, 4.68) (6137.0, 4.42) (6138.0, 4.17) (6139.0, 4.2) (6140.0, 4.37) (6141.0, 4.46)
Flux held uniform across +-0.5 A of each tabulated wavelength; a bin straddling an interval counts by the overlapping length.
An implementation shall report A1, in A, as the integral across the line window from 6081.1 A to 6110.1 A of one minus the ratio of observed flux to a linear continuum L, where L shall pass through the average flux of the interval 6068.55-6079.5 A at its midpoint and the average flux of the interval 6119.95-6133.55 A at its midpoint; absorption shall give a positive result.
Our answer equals 1.8 A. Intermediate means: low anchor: 4.87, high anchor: 4.59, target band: 4.46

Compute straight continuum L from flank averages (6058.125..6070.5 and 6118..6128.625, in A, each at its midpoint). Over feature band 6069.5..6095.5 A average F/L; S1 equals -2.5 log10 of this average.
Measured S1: 0.095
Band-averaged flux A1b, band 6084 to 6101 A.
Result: 4.44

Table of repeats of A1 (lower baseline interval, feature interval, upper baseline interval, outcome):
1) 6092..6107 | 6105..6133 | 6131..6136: -1.0 A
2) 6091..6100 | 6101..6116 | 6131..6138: -0.2 A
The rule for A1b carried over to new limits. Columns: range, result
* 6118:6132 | 4.63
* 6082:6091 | 4.22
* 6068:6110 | 4.6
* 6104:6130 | 4.74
